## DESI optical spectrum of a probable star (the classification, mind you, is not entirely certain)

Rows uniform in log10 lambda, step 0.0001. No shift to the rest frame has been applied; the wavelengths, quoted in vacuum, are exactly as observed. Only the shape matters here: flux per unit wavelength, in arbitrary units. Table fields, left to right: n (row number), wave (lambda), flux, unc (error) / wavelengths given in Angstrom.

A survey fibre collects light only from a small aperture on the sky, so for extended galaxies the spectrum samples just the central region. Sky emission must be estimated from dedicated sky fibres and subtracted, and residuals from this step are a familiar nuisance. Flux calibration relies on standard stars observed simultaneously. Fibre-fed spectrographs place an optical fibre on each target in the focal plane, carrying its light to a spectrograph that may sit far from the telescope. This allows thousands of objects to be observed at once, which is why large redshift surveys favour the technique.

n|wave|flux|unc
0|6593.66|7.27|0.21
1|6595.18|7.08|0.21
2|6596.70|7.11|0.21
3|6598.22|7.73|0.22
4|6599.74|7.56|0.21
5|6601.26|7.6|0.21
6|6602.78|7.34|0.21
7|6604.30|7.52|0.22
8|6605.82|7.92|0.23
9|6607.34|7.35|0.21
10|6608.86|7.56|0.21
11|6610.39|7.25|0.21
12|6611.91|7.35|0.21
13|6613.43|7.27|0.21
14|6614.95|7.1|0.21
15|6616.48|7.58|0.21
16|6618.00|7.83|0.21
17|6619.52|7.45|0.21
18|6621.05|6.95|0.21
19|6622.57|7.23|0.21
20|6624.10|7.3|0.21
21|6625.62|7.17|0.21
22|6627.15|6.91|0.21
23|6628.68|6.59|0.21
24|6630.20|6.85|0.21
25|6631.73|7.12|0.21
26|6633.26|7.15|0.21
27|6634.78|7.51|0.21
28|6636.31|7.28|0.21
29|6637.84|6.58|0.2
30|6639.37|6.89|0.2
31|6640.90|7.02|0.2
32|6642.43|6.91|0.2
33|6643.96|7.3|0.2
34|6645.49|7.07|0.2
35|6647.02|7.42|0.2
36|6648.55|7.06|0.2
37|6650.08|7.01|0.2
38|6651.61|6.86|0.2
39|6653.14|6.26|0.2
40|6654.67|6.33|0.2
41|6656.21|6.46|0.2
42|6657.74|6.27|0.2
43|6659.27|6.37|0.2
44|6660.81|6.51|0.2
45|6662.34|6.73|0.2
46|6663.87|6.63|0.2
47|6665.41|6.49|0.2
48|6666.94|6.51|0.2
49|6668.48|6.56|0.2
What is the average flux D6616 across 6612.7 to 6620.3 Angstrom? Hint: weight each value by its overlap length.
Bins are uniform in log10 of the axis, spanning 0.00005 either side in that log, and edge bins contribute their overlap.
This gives 7.44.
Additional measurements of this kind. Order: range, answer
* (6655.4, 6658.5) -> 6.36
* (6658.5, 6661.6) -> 6.44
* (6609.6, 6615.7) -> 7.24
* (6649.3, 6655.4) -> 6.62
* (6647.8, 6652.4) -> 6.98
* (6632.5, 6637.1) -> 7.32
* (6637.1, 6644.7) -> 6.94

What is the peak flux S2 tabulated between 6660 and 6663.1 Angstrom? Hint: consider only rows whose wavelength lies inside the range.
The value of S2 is 6.73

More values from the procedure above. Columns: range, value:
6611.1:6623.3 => 7.83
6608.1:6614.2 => 7.56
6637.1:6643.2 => 7.02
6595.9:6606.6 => 7.92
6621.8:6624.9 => 7.3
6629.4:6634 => 7.15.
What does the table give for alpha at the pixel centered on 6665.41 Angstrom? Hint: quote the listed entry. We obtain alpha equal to 6.49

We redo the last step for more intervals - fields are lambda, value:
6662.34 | 6.73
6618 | 7.83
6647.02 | 7.42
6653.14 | 6.26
